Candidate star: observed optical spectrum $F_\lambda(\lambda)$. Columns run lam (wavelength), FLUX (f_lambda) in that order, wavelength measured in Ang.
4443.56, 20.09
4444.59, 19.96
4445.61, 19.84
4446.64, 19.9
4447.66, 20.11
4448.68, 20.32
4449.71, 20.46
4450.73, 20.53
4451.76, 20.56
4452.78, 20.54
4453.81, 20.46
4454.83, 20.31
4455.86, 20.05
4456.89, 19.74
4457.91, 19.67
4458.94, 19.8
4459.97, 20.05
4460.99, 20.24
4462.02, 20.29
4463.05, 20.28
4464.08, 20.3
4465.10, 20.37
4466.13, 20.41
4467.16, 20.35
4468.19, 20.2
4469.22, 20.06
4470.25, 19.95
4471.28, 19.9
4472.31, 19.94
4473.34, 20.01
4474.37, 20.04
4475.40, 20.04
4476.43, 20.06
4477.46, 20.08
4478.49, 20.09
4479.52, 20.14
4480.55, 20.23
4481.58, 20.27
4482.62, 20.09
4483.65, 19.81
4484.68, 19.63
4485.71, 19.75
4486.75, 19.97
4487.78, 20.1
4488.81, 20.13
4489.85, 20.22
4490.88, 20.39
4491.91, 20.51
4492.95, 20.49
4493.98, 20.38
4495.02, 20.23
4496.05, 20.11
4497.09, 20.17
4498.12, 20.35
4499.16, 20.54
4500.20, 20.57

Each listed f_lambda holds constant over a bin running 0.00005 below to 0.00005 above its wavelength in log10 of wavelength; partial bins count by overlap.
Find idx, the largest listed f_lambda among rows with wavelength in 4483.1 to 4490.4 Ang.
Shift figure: 20.22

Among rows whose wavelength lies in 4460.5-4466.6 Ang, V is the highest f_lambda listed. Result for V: 20.41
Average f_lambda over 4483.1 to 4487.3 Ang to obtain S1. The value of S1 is 19.8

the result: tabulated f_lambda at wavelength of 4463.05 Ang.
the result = 20.28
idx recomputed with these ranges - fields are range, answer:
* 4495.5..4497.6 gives 20.17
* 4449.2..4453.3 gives 20.56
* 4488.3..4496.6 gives 20.51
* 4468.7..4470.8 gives 20.06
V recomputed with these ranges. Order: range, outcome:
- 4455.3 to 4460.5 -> 20.05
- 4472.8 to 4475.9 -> 20.04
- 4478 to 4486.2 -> 20.27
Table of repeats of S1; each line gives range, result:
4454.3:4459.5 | 19.9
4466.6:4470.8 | 20.1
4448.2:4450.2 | 20.3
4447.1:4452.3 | 20.4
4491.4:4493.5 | 20.5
